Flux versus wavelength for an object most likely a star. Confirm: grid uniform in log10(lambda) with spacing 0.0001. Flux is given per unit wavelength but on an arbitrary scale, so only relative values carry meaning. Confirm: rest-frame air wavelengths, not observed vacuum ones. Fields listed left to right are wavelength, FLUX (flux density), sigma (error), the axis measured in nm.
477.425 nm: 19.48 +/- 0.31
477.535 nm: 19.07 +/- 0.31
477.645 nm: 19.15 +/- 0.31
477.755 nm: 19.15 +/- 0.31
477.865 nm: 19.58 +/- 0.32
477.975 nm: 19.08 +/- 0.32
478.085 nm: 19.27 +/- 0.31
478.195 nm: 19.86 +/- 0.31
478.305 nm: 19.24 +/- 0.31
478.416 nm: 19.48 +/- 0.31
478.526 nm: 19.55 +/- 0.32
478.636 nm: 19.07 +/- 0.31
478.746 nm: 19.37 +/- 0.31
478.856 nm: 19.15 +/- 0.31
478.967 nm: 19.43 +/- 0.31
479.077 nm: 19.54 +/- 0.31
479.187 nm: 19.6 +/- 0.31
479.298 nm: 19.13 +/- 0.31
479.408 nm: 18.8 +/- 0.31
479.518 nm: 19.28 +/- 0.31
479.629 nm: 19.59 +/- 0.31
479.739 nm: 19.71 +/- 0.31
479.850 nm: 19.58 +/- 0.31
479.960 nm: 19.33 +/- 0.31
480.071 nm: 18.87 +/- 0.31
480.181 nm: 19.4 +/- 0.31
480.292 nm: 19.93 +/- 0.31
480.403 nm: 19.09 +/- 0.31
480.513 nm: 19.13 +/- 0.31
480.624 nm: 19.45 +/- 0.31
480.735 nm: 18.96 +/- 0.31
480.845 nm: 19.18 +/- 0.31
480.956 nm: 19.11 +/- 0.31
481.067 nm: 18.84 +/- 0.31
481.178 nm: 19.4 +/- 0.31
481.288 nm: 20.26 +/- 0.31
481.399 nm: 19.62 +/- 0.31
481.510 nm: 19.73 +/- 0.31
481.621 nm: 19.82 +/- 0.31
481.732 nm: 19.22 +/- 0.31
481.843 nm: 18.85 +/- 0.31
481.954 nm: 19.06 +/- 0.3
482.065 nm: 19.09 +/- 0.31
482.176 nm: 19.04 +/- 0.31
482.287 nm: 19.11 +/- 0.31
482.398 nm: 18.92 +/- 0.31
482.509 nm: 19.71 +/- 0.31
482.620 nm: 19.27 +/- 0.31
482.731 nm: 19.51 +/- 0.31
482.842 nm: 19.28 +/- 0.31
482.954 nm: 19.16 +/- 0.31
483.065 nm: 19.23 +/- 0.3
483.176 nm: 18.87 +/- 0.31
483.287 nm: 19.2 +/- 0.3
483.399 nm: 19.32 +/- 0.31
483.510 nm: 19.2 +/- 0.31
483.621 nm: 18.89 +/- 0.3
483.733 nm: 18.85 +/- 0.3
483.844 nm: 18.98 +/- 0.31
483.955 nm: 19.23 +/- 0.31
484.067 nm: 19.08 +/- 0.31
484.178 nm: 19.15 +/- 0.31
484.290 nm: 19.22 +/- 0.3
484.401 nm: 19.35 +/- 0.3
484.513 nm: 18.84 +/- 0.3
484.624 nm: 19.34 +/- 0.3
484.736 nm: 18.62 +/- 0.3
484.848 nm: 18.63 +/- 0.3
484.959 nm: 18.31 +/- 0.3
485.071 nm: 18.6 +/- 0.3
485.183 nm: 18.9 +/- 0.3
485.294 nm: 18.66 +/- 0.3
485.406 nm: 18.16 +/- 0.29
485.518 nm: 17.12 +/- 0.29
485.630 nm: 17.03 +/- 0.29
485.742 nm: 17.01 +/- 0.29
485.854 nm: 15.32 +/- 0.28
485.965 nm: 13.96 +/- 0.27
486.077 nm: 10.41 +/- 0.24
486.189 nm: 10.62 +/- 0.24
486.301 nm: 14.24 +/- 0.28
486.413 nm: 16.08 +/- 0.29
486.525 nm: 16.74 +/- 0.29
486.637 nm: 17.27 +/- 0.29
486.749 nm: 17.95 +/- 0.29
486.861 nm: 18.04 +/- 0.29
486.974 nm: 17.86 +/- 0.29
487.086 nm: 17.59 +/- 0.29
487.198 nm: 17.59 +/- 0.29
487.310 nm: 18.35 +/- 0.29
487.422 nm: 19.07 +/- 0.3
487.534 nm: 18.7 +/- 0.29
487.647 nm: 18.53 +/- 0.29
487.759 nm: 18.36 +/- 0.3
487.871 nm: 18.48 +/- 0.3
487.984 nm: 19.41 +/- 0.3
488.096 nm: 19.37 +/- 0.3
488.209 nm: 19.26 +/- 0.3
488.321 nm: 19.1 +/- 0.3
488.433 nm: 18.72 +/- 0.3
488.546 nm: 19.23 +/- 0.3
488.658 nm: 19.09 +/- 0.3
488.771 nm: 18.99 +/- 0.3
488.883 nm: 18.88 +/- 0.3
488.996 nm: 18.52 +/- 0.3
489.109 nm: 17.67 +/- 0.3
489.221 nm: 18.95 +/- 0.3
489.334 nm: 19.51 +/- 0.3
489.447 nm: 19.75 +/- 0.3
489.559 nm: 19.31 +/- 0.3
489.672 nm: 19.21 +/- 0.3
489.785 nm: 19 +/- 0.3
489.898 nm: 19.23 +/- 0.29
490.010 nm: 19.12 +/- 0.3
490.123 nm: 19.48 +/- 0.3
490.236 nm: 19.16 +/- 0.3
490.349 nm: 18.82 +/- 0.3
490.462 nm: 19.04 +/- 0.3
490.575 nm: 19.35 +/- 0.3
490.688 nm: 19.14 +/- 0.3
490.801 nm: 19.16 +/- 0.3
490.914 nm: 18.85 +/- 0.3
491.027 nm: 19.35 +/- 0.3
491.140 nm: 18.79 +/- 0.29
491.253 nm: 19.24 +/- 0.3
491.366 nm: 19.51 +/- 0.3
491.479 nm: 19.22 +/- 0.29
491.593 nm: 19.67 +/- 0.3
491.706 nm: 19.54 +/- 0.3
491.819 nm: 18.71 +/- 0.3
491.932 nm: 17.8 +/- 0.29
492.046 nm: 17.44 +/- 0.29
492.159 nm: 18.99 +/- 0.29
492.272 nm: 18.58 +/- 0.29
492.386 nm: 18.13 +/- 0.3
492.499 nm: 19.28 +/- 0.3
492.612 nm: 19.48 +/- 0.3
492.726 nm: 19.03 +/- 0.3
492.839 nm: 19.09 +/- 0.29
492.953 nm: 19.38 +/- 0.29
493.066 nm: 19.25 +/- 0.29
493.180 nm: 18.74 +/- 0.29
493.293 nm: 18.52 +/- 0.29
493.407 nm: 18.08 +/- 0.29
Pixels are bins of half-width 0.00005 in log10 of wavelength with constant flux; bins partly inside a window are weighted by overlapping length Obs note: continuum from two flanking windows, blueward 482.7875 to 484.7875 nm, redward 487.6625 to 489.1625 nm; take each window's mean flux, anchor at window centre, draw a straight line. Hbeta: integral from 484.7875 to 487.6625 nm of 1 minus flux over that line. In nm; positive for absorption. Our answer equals 0.31 nm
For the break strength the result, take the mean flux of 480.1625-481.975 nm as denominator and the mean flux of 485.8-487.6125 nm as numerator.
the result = 0.8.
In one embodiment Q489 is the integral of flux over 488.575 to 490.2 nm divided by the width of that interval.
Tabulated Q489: 19.1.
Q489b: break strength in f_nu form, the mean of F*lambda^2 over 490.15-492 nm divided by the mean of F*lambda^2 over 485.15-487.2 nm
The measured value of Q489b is 1.20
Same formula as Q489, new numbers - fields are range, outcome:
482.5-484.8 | 19.1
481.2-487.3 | 18.2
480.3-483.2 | 19.3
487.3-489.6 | 18.9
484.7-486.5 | 16.3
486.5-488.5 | 18.4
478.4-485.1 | 19.2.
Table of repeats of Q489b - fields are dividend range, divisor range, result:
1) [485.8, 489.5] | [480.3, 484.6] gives 0.94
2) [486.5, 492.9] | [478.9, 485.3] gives 1.01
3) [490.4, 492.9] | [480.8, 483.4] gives 1.02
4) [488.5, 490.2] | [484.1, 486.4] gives 1.14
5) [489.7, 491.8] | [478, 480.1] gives 1.04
